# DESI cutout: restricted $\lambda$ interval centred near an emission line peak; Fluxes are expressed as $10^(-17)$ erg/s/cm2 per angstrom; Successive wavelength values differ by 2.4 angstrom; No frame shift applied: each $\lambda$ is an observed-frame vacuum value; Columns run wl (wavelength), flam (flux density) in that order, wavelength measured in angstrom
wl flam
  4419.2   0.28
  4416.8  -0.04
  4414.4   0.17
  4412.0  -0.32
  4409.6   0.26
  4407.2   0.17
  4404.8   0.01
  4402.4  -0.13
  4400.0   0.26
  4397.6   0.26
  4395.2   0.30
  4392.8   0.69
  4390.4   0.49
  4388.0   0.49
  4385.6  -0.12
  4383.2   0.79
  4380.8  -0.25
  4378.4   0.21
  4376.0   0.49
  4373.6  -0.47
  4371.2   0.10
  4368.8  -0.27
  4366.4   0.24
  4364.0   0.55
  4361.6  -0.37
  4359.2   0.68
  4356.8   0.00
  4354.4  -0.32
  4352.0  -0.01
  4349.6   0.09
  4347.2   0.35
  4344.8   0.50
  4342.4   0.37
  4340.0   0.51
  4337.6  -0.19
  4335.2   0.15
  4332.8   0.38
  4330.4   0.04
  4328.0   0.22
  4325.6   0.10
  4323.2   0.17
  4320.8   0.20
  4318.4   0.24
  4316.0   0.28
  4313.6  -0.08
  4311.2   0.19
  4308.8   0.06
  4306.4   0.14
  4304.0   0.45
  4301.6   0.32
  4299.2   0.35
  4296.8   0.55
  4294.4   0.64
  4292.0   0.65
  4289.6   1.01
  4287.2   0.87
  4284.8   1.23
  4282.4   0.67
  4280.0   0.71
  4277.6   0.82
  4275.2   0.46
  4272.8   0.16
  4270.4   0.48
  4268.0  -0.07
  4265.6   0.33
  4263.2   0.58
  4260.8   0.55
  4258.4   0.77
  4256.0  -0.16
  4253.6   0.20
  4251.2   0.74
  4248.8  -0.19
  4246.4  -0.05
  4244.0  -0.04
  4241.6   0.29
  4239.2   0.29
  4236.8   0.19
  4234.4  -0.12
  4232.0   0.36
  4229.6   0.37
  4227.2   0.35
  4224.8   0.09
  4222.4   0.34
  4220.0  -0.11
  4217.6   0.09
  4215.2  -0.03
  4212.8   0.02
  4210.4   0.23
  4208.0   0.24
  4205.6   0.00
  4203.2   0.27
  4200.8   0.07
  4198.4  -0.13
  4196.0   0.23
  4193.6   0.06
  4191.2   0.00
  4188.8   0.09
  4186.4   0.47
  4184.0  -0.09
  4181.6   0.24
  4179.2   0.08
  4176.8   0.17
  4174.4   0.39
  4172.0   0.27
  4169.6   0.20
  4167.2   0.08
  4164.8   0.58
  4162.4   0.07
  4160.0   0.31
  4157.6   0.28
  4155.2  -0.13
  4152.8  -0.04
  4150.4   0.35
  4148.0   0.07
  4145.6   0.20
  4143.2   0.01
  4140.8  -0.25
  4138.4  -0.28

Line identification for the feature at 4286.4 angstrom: C IV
